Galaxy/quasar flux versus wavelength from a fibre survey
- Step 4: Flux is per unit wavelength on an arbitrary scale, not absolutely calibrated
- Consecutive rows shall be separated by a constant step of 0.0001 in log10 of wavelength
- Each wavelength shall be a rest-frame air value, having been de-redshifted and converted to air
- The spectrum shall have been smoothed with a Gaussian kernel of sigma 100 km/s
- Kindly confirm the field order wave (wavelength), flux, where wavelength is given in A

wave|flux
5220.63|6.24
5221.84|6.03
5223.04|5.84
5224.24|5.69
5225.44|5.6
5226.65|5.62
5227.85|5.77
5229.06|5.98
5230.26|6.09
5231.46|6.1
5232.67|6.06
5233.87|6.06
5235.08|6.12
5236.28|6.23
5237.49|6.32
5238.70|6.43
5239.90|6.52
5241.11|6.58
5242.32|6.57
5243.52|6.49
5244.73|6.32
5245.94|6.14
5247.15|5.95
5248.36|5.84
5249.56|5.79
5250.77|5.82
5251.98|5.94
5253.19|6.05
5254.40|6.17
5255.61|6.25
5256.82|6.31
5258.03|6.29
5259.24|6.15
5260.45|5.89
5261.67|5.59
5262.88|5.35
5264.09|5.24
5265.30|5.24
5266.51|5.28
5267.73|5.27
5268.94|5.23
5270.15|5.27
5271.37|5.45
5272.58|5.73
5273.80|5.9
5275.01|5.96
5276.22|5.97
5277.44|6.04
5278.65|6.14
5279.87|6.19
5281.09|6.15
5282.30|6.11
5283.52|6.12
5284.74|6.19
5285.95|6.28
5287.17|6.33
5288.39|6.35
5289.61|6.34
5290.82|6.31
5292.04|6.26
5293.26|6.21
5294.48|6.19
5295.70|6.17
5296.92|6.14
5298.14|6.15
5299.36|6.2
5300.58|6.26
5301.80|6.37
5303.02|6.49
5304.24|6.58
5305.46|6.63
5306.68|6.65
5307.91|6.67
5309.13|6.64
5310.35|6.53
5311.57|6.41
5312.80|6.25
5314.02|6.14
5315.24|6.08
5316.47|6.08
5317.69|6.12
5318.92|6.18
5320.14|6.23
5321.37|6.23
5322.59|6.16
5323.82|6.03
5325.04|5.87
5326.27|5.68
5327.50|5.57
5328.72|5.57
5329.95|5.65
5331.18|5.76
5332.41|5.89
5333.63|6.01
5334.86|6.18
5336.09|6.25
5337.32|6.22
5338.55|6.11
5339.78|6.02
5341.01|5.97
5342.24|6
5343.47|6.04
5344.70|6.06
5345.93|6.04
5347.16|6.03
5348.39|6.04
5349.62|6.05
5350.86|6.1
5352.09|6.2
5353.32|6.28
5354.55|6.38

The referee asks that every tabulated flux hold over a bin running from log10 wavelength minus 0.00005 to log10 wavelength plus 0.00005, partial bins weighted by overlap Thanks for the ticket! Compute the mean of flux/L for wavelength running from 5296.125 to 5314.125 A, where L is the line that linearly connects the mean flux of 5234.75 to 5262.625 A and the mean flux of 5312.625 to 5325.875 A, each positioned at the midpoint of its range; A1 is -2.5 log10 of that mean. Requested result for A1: -0.05 mag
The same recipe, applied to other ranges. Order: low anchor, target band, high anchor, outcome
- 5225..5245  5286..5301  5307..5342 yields -0.02 mag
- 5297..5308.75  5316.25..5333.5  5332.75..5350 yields 0.05 mag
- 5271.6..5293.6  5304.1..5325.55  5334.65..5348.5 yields -0.03 mag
